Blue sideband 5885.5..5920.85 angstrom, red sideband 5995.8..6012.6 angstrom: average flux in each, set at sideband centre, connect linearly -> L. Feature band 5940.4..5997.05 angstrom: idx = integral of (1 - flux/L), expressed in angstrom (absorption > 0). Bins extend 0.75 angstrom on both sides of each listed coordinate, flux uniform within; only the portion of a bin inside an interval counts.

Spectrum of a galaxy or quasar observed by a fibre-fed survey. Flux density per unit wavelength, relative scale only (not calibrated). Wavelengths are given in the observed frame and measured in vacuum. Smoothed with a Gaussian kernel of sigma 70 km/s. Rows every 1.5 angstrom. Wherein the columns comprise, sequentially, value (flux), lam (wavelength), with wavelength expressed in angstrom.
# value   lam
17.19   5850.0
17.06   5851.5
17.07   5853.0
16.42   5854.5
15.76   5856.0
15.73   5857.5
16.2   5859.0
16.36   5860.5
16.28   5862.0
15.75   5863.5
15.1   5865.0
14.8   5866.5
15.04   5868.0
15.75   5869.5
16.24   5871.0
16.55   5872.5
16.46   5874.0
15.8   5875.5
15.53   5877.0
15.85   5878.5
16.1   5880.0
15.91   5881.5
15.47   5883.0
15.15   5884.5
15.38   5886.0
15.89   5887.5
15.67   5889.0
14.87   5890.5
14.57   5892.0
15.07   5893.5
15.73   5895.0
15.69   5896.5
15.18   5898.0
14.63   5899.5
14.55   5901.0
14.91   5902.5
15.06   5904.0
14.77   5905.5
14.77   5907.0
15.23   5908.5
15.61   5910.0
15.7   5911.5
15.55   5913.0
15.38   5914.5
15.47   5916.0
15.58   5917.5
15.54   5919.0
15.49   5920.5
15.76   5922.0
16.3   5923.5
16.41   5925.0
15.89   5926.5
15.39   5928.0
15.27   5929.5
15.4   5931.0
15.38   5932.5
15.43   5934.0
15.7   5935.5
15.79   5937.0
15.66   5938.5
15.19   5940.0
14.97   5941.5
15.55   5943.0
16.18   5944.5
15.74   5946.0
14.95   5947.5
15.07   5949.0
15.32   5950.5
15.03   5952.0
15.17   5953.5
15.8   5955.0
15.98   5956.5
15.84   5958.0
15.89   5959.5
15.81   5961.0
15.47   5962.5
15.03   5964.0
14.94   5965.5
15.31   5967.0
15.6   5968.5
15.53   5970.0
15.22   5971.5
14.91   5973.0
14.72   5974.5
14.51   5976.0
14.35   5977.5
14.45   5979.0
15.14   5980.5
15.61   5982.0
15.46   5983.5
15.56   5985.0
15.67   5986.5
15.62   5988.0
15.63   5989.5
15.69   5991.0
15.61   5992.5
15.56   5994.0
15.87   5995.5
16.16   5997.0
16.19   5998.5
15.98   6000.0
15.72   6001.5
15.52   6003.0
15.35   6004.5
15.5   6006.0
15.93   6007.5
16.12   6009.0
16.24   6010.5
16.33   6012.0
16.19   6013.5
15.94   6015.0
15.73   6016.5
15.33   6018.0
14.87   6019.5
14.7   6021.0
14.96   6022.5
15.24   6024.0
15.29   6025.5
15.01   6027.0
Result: 1.07 angstrom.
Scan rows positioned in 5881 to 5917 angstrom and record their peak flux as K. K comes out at 15.91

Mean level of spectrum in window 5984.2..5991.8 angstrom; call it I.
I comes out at 15.6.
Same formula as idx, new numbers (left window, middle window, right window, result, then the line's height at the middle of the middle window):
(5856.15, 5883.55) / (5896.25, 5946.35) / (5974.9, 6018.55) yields 1.0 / 15.7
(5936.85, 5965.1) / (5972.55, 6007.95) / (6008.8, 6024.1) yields 0.2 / 15.6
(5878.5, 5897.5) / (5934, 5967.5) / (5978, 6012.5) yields 0.3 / 15.6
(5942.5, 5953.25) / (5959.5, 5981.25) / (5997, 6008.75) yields 0.6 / 15.6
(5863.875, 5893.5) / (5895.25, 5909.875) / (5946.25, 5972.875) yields 0.5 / 15.5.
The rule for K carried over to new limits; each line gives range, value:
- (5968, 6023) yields 16.33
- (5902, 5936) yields 16.41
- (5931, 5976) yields 16.18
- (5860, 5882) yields 16.55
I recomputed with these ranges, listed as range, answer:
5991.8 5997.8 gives 15.8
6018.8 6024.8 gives 14.9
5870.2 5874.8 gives 16.4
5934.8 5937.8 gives 15.7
